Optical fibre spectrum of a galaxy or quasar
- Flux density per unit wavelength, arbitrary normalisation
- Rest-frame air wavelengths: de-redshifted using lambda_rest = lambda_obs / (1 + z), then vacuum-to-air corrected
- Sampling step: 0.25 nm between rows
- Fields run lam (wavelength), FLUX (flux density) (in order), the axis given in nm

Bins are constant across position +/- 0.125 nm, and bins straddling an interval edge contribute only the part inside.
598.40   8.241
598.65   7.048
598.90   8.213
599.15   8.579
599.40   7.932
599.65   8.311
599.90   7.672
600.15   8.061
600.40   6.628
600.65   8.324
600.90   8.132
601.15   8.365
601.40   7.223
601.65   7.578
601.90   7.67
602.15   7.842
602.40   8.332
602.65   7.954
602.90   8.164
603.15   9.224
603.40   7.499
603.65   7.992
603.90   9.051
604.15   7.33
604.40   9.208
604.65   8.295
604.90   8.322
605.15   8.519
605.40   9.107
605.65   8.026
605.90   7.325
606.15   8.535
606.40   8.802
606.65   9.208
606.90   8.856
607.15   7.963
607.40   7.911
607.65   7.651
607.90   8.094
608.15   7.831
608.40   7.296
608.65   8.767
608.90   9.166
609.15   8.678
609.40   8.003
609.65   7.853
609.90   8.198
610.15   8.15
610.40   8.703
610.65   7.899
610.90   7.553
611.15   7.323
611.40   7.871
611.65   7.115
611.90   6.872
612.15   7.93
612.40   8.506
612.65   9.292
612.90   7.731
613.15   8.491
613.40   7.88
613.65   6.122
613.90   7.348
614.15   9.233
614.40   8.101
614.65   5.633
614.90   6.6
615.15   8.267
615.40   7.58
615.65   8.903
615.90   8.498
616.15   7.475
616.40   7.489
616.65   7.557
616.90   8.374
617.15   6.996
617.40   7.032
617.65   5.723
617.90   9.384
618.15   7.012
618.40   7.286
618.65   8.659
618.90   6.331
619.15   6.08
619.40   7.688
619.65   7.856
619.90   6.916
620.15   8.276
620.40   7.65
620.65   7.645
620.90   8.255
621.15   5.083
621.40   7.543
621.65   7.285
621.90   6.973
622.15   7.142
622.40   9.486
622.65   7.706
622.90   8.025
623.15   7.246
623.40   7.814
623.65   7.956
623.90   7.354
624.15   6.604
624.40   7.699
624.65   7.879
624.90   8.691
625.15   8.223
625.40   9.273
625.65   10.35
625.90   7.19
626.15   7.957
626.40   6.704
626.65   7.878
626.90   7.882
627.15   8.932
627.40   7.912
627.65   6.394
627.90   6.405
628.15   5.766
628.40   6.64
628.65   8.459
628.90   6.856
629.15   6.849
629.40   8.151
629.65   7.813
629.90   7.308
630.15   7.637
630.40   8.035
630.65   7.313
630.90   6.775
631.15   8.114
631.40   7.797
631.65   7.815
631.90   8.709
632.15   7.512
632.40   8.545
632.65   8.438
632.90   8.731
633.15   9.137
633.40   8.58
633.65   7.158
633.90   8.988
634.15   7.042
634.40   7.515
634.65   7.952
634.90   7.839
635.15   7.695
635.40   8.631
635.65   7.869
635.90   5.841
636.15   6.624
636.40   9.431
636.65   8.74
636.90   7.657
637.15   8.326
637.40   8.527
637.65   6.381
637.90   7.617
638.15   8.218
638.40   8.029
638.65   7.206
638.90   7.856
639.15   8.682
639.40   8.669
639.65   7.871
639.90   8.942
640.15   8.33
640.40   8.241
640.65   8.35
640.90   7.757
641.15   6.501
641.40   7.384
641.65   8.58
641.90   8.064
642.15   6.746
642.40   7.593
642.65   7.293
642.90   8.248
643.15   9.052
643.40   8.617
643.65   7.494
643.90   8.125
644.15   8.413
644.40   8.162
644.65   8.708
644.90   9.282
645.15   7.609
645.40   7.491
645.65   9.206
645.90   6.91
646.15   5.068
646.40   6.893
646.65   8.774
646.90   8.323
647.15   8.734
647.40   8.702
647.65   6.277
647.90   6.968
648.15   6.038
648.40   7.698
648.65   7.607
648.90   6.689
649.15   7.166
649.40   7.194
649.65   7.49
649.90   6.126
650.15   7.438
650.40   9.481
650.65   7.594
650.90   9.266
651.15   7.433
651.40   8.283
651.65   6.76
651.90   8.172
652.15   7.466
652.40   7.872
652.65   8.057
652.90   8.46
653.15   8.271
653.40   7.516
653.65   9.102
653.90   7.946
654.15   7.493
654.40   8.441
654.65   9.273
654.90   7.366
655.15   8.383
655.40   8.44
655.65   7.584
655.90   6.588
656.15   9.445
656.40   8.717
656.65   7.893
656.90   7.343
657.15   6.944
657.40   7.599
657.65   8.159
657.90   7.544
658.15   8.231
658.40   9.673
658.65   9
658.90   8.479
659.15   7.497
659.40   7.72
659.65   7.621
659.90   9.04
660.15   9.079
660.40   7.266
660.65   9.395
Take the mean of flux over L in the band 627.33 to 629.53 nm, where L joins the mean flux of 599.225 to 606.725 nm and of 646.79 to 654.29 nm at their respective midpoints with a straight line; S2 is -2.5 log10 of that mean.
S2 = 0.13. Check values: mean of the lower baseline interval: 8.15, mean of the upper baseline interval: 7.72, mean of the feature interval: 7.03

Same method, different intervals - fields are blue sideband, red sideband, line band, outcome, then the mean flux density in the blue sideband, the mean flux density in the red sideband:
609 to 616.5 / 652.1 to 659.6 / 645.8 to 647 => 0.123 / 7.85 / 8.08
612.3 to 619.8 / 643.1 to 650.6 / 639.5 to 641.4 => -0.038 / 7.63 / 7.71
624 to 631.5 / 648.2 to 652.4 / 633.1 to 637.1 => -0.038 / 7.65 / 7.6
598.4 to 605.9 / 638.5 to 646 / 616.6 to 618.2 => 0.086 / 8.08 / 8.05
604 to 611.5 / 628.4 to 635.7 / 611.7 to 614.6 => 0.037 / 8.22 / 7.88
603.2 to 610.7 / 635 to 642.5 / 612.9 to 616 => 0.065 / 8.29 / 7.88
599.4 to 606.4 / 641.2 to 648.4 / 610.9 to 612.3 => 0.083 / 8.11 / 7.8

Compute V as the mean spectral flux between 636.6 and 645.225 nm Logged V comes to 8.03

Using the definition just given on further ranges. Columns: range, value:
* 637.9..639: 7.8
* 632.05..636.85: 8.01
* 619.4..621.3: 7.41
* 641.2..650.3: 7.67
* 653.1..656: 8.04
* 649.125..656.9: 7.96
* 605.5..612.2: 8.06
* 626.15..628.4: 7.24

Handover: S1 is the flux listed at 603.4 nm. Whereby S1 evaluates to 7.499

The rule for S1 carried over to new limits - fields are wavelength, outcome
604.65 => 8.295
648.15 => 6.038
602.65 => 7.954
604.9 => 8.322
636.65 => 8.74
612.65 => 9.292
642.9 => 8.248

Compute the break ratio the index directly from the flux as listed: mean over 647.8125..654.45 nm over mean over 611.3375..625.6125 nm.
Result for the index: 1.01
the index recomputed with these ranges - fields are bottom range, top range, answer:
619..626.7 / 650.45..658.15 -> 1.04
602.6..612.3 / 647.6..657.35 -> 0.95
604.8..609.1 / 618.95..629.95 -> 0.91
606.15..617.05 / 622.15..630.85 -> 0.97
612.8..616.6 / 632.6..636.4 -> 1.03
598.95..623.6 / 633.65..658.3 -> 1.00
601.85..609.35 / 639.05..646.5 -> 0.96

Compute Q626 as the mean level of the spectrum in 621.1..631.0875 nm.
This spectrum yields 7.6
